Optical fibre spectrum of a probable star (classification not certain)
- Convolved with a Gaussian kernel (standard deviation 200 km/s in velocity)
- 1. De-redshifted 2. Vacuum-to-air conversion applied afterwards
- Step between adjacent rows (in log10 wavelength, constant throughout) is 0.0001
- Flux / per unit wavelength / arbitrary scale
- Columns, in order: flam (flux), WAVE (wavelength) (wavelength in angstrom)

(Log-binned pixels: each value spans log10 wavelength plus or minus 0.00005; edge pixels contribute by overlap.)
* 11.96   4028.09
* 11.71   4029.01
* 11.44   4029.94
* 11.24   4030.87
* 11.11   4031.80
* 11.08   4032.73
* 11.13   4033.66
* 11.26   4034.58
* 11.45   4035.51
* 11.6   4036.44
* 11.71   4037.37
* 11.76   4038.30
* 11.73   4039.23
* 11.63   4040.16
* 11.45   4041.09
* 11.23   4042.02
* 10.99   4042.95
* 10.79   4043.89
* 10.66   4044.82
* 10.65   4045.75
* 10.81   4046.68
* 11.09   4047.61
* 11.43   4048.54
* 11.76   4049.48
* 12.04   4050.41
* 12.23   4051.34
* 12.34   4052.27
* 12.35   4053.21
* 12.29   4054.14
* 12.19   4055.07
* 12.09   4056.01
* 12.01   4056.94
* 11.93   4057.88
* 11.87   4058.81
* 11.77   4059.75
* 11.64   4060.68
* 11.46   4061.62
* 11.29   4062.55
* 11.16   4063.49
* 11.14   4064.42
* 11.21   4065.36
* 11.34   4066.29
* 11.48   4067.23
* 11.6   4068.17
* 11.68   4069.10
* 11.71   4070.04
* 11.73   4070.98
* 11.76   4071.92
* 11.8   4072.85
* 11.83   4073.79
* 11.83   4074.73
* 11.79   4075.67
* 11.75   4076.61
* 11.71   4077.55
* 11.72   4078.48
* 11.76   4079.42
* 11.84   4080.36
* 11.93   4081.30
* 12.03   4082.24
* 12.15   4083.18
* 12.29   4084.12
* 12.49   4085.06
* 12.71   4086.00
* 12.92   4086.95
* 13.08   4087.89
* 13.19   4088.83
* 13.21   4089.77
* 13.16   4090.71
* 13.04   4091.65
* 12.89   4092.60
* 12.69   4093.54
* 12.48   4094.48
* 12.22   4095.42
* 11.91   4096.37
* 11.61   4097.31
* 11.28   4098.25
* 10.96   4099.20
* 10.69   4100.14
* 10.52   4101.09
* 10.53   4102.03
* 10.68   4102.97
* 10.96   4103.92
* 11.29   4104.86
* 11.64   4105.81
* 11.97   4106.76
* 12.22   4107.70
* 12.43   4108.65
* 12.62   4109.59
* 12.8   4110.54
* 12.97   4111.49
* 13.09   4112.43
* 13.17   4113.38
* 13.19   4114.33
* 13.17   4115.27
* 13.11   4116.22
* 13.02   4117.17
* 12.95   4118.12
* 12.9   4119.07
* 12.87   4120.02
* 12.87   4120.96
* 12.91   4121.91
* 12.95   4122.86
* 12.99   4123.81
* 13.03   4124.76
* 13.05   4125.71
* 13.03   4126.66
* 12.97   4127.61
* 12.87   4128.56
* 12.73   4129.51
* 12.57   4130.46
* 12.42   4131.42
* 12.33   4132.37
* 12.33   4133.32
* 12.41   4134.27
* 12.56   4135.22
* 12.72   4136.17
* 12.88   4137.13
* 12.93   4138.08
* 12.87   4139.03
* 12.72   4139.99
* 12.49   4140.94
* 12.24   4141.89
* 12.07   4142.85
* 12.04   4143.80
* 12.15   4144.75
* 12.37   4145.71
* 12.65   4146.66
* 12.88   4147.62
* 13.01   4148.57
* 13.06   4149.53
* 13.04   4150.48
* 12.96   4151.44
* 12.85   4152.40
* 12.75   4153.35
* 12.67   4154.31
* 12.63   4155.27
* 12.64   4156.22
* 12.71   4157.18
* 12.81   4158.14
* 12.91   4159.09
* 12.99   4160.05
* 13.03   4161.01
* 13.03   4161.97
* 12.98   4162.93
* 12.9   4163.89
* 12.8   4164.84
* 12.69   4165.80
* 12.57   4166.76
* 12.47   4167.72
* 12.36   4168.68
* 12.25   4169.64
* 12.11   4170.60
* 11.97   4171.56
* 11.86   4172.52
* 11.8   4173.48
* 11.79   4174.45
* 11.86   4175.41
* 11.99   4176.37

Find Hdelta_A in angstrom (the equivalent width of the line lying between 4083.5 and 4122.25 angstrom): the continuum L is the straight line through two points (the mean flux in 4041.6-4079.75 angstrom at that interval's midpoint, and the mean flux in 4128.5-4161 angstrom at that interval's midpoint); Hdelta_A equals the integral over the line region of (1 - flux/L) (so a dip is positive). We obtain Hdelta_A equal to -0.7 angstrom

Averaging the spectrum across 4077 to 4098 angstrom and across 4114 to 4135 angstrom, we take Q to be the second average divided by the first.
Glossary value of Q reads 1.0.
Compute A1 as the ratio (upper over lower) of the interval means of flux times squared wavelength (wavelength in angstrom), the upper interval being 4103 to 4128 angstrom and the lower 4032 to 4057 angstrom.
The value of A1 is 1.1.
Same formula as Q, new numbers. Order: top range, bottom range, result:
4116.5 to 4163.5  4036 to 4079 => 1.10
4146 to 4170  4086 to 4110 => 1.06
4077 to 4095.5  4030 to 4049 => 1.11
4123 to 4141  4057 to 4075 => 1.10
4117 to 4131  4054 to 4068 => 1.11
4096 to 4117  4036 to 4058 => 1.03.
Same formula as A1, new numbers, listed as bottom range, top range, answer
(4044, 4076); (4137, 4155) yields 1.13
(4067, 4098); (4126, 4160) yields 1.07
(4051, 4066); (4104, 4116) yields 1.09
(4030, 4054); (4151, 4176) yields 1.16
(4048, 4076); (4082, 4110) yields 1.04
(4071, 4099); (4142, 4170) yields 1.07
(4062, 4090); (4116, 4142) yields 1.10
